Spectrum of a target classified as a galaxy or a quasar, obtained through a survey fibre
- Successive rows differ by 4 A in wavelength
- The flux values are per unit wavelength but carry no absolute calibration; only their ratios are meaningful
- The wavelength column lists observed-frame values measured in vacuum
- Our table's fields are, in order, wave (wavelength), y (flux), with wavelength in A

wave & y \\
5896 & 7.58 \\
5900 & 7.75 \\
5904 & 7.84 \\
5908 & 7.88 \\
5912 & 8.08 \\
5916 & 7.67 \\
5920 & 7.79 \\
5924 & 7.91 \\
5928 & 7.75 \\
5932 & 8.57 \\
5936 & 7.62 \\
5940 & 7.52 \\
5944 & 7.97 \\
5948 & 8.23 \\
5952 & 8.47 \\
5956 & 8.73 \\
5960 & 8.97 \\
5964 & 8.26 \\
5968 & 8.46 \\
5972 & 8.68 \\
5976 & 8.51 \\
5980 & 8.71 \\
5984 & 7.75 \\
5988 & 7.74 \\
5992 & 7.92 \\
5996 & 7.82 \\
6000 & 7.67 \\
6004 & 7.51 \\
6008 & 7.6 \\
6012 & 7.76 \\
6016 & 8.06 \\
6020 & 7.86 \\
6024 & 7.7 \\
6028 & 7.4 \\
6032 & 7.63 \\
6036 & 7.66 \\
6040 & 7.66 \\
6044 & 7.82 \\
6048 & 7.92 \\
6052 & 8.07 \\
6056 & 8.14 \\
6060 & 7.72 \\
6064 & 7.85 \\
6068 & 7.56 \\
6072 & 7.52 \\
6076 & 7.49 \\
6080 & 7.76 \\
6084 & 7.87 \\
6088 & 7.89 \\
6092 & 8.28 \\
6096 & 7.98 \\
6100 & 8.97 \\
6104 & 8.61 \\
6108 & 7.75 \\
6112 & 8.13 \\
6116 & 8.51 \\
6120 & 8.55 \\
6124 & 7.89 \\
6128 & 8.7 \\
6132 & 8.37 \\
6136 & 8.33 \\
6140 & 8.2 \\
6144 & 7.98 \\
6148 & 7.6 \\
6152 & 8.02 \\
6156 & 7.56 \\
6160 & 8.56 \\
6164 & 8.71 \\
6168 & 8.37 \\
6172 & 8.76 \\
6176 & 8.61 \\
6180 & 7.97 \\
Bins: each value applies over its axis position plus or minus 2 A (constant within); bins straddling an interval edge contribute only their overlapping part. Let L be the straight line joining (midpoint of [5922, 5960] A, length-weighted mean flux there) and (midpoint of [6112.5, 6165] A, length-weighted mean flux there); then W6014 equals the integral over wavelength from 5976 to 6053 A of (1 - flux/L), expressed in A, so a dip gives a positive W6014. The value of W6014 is 3.3 A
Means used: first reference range 8.13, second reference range 8.22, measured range 7.82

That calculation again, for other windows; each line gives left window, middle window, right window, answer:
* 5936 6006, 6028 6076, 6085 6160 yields 2.49 A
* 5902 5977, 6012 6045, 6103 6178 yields 1.93 A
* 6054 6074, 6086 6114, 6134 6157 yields -1.36 A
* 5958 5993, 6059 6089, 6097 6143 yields 2.32 A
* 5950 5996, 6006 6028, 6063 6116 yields 1.23 A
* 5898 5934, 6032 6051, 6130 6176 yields 0.75 A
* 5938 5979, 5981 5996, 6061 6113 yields 0.77 A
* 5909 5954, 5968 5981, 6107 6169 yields -0.96 A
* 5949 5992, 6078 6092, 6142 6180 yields 0.66 A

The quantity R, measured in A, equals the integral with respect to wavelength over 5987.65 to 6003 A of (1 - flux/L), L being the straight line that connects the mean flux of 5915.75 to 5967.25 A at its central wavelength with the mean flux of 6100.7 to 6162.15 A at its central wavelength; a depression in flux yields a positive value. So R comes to 0.7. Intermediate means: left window 8.14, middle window 7.77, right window 8.2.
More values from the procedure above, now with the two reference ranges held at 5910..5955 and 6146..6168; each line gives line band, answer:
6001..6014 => 0.6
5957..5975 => -1.3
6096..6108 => -0.6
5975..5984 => -0.5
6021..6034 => 0.7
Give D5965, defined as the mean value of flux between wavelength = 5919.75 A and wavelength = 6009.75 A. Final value 8.1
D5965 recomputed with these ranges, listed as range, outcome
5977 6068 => 7.82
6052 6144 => 8.09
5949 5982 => 8.59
